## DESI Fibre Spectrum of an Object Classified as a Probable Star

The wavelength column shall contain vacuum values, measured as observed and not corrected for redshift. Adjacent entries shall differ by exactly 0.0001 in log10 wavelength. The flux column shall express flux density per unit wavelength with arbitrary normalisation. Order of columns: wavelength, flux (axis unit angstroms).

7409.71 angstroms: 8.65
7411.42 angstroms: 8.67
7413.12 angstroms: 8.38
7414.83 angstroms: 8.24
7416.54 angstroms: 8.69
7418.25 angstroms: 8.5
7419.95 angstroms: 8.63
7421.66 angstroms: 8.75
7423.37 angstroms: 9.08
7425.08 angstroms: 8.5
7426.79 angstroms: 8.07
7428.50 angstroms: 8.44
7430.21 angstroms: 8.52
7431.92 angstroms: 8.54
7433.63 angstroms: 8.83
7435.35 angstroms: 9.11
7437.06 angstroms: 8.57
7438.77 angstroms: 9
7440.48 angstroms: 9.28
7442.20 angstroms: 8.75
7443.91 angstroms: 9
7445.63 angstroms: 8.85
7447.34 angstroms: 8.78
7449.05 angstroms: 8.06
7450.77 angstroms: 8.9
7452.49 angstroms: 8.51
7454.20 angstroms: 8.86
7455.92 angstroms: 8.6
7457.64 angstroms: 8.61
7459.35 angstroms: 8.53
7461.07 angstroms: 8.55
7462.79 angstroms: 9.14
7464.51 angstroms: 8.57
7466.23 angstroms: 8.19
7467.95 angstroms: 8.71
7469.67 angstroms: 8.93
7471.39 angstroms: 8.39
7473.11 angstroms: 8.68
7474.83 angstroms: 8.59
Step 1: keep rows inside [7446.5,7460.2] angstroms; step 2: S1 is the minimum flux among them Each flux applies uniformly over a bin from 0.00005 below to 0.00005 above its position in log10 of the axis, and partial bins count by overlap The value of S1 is 8.06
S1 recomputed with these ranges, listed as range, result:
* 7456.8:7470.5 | 8.19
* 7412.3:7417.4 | 8.24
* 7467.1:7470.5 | 8.71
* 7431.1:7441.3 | 8.54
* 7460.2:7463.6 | 8.55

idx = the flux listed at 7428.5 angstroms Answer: 8.44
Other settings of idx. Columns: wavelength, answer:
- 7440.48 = 9.28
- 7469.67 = 8.93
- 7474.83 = 8.59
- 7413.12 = 8.38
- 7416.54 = 8.69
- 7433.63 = 8.83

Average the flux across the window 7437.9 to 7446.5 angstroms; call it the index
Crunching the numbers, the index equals 8.98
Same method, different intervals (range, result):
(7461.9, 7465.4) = 8.84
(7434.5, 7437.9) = 8.85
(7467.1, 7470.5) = 8.82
